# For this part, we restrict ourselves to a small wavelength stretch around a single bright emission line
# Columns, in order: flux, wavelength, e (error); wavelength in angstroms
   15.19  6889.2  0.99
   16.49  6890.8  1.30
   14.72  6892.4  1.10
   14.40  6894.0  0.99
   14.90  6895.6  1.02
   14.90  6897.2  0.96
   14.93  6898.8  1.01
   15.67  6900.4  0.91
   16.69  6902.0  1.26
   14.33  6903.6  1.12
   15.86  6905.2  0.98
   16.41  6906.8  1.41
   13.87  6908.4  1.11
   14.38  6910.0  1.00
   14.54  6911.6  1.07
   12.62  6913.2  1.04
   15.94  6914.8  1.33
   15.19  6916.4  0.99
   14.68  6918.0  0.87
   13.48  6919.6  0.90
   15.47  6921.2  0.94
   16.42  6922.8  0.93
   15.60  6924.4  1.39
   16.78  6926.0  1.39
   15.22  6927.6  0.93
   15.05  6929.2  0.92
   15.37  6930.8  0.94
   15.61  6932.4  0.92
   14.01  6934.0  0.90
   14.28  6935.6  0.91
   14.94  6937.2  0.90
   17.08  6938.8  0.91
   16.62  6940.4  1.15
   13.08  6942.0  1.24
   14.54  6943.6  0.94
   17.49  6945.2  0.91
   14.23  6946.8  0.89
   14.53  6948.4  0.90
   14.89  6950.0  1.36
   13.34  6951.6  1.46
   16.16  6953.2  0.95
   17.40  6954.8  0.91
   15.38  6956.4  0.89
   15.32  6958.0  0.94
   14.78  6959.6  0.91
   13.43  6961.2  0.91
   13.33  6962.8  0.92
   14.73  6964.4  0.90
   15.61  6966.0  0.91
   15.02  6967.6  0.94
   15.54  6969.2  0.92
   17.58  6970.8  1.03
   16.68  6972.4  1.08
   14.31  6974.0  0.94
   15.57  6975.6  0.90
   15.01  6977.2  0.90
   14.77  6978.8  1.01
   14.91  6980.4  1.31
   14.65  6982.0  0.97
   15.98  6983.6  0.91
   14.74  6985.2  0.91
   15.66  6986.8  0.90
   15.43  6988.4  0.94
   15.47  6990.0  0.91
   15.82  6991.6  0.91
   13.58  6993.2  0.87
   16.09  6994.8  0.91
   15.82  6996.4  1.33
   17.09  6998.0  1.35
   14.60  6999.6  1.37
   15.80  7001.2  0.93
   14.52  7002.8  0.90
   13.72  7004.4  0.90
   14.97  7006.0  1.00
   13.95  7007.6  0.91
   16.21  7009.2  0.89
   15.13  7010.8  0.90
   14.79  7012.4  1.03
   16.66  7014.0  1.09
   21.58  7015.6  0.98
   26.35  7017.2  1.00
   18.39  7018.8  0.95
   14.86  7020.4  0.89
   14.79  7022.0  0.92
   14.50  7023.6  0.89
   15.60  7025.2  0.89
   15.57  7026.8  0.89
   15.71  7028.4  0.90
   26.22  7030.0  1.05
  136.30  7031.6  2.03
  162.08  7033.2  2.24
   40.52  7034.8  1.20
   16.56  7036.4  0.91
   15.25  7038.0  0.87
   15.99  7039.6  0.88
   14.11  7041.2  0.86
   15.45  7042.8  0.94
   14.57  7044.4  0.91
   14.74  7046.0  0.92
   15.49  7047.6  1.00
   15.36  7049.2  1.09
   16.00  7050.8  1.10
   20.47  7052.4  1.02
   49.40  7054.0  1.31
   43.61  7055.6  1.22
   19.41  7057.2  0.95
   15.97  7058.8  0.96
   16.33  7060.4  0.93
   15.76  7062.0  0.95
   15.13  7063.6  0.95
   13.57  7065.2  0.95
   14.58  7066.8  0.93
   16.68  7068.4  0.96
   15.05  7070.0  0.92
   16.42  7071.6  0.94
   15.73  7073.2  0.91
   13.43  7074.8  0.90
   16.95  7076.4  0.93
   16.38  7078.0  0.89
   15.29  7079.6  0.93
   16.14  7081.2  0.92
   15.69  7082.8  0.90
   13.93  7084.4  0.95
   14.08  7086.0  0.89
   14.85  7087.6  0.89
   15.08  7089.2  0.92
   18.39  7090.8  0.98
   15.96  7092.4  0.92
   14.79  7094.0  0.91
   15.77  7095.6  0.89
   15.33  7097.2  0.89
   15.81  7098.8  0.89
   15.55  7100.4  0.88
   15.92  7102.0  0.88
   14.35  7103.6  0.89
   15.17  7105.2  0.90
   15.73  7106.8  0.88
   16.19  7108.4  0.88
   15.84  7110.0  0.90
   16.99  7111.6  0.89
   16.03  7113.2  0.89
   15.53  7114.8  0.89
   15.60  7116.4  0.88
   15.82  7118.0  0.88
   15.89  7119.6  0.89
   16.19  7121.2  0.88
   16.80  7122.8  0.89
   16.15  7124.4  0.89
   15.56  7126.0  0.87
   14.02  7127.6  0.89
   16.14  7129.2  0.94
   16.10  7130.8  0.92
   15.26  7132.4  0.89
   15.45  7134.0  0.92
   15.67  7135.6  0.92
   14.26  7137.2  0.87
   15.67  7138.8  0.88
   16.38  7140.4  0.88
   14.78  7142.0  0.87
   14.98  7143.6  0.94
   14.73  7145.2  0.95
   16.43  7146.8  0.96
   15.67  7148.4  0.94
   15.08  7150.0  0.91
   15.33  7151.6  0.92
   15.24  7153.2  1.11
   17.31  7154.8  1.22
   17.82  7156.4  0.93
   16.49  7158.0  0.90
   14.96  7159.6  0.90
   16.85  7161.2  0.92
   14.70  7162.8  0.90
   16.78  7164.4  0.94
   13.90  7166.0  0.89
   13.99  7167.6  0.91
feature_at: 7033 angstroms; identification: H-alpha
